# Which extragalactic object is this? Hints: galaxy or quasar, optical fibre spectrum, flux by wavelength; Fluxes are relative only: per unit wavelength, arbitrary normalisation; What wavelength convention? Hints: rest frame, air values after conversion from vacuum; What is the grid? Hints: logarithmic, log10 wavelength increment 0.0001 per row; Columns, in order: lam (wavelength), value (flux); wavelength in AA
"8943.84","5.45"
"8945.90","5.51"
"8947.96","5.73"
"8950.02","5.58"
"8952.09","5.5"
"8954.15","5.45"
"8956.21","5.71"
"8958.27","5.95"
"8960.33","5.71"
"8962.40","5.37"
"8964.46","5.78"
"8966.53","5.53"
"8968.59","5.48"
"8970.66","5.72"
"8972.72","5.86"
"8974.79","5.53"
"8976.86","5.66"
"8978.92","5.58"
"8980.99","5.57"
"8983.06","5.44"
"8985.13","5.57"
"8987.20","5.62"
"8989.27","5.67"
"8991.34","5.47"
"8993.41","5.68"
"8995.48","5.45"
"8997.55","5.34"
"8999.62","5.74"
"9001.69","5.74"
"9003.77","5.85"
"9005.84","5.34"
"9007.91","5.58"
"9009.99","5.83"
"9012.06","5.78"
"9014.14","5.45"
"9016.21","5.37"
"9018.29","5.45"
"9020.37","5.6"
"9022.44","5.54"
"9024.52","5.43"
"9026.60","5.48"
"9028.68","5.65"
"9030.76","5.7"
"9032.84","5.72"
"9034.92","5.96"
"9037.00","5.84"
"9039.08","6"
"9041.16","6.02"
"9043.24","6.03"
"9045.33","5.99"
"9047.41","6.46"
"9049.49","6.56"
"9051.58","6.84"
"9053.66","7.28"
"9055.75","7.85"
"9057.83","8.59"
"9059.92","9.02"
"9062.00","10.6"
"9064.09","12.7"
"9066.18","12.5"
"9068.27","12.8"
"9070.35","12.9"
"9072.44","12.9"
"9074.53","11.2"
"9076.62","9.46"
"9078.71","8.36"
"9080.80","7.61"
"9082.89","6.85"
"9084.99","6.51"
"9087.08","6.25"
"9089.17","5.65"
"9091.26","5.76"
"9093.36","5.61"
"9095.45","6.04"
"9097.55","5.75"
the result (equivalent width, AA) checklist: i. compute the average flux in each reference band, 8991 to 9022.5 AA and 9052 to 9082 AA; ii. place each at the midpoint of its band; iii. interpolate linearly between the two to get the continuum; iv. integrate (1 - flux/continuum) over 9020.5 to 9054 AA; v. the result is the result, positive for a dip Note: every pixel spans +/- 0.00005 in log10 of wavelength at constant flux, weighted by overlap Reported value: 8.1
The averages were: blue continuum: 5.58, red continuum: 10.2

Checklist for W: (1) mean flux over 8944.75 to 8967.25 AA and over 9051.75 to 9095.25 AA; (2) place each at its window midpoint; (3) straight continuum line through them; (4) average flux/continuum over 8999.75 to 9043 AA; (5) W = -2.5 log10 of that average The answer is 0.29 mag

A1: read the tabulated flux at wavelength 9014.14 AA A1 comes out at 5.45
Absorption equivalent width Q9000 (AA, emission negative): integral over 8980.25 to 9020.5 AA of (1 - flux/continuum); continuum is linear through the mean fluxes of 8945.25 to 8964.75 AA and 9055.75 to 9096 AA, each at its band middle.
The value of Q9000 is 7.6 AA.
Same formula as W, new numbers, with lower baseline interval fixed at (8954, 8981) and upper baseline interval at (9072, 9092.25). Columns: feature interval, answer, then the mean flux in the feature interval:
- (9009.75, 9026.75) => 0.20 mag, 5.54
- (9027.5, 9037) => 0.20 mag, 5.76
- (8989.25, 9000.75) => 0.12 mag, 5.55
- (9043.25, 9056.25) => 0.09 mag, 6.72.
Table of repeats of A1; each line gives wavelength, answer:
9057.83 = 8.59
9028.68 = 5.65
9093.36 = 5.61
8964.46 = 5.78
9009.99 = 5.83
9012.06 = 5.78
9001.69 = 5.74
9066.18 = 12.5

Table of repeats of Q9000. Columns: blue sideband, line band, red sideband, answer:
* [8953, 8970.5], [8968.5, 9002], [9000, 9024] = 0.1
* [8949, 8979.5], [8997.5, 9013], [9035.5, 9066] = 2.2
